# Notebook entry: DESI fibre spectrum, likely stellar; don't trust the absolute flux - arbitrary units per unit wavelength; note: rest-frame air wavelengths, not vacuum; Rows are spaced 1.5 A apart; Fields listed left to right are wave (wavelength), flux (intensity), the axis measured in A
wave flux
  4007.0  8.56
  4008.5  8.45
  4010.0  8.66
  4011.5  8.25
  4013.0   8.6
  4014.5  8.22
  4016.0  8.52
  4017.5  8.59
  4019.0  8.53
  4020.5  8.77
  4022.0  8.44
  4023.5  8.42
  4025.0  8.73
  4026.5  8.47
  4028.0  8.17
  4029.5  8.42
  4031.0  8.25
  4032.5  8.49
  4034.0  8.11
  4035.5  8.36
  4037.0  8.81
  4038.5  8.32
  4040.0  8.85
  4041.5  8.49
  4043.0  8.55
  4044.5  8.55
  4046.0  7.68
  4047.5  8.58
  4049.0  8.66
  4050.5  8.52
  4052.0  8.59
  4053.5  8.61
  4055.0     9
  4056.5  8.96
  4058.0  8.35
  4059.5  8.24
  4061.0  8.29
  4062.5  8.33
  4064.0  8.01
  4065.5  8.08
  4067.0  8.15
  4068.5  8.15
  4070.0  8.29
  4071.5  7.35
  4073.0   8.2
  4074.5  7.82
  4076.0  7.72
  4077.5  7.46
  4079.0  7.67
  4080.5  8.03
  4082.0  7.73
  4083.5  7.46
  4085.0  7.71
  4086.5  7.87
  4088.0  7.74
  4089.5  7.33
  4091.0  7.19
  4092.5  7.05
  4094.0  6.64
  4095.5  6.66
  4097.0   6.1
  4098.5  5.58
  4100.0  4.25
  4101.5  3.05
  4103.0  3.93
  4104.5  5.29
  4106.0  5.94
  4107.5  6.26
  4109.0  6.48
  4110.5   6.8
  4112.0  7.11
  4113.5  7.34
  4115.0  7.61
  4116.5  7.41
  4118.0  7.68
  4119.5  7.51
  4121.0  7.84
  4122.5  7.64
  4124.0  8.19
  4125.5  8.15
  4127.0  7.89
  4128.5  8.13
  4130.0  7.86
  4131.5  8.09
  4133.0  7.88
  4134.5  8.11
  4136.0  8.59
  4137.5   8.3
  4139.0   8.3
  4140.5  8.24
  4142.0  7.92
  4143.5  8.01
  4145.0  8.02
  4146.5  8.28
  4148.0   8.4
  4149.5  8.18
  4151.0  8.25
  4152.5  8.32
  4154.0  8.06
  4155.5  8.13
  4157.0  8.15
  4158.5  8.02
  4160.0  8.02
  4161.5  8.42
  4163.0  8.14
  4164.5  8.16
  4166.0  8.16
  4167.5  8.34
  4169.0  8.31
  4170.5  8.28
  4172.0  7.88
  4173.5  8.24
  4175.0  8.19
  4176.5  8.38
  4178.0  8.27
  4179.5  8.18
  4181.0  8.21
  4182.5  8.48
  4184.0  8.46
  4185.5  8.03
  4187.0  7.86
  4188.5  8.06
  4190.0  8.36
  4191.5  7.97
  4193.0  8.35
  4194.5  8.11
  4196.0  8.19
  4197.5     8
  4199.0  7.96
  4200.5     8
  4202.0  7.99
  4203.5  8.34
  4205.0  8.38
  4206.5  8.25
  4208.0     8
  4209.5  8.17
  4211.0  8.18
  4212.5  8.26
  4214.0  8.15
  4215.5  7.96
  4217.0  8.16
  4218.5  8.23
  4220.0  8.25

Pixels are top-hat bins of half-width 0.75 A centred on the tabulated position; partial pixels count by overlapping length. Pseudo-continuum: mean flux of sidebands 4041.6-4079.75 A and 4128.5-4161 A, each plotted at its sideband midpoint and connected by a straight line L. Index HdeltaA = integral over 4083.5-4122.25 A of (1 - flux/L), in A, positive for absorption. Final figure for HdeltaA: 7.5 A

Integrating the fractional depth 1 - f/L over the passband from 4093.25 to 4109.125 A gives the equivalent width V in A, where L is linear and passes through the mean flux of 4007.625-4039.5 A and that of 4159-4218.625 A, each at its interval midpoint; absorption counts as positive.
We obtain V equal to 5.52 A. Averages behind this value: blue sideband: 8.46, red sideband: 8.18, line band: 5.43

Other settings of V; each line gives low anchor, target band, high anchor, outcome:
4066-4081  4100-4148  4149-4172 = 4.45 A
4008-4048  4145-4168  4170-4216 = 0.10 A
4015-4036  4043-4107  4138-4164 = 6.80 A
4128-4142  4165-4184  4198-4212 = -0.24 A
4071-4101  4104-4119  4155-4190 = 1.26 A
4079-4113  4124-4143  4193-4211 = -2.81 A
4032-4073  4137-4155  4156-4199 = 0.10 A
